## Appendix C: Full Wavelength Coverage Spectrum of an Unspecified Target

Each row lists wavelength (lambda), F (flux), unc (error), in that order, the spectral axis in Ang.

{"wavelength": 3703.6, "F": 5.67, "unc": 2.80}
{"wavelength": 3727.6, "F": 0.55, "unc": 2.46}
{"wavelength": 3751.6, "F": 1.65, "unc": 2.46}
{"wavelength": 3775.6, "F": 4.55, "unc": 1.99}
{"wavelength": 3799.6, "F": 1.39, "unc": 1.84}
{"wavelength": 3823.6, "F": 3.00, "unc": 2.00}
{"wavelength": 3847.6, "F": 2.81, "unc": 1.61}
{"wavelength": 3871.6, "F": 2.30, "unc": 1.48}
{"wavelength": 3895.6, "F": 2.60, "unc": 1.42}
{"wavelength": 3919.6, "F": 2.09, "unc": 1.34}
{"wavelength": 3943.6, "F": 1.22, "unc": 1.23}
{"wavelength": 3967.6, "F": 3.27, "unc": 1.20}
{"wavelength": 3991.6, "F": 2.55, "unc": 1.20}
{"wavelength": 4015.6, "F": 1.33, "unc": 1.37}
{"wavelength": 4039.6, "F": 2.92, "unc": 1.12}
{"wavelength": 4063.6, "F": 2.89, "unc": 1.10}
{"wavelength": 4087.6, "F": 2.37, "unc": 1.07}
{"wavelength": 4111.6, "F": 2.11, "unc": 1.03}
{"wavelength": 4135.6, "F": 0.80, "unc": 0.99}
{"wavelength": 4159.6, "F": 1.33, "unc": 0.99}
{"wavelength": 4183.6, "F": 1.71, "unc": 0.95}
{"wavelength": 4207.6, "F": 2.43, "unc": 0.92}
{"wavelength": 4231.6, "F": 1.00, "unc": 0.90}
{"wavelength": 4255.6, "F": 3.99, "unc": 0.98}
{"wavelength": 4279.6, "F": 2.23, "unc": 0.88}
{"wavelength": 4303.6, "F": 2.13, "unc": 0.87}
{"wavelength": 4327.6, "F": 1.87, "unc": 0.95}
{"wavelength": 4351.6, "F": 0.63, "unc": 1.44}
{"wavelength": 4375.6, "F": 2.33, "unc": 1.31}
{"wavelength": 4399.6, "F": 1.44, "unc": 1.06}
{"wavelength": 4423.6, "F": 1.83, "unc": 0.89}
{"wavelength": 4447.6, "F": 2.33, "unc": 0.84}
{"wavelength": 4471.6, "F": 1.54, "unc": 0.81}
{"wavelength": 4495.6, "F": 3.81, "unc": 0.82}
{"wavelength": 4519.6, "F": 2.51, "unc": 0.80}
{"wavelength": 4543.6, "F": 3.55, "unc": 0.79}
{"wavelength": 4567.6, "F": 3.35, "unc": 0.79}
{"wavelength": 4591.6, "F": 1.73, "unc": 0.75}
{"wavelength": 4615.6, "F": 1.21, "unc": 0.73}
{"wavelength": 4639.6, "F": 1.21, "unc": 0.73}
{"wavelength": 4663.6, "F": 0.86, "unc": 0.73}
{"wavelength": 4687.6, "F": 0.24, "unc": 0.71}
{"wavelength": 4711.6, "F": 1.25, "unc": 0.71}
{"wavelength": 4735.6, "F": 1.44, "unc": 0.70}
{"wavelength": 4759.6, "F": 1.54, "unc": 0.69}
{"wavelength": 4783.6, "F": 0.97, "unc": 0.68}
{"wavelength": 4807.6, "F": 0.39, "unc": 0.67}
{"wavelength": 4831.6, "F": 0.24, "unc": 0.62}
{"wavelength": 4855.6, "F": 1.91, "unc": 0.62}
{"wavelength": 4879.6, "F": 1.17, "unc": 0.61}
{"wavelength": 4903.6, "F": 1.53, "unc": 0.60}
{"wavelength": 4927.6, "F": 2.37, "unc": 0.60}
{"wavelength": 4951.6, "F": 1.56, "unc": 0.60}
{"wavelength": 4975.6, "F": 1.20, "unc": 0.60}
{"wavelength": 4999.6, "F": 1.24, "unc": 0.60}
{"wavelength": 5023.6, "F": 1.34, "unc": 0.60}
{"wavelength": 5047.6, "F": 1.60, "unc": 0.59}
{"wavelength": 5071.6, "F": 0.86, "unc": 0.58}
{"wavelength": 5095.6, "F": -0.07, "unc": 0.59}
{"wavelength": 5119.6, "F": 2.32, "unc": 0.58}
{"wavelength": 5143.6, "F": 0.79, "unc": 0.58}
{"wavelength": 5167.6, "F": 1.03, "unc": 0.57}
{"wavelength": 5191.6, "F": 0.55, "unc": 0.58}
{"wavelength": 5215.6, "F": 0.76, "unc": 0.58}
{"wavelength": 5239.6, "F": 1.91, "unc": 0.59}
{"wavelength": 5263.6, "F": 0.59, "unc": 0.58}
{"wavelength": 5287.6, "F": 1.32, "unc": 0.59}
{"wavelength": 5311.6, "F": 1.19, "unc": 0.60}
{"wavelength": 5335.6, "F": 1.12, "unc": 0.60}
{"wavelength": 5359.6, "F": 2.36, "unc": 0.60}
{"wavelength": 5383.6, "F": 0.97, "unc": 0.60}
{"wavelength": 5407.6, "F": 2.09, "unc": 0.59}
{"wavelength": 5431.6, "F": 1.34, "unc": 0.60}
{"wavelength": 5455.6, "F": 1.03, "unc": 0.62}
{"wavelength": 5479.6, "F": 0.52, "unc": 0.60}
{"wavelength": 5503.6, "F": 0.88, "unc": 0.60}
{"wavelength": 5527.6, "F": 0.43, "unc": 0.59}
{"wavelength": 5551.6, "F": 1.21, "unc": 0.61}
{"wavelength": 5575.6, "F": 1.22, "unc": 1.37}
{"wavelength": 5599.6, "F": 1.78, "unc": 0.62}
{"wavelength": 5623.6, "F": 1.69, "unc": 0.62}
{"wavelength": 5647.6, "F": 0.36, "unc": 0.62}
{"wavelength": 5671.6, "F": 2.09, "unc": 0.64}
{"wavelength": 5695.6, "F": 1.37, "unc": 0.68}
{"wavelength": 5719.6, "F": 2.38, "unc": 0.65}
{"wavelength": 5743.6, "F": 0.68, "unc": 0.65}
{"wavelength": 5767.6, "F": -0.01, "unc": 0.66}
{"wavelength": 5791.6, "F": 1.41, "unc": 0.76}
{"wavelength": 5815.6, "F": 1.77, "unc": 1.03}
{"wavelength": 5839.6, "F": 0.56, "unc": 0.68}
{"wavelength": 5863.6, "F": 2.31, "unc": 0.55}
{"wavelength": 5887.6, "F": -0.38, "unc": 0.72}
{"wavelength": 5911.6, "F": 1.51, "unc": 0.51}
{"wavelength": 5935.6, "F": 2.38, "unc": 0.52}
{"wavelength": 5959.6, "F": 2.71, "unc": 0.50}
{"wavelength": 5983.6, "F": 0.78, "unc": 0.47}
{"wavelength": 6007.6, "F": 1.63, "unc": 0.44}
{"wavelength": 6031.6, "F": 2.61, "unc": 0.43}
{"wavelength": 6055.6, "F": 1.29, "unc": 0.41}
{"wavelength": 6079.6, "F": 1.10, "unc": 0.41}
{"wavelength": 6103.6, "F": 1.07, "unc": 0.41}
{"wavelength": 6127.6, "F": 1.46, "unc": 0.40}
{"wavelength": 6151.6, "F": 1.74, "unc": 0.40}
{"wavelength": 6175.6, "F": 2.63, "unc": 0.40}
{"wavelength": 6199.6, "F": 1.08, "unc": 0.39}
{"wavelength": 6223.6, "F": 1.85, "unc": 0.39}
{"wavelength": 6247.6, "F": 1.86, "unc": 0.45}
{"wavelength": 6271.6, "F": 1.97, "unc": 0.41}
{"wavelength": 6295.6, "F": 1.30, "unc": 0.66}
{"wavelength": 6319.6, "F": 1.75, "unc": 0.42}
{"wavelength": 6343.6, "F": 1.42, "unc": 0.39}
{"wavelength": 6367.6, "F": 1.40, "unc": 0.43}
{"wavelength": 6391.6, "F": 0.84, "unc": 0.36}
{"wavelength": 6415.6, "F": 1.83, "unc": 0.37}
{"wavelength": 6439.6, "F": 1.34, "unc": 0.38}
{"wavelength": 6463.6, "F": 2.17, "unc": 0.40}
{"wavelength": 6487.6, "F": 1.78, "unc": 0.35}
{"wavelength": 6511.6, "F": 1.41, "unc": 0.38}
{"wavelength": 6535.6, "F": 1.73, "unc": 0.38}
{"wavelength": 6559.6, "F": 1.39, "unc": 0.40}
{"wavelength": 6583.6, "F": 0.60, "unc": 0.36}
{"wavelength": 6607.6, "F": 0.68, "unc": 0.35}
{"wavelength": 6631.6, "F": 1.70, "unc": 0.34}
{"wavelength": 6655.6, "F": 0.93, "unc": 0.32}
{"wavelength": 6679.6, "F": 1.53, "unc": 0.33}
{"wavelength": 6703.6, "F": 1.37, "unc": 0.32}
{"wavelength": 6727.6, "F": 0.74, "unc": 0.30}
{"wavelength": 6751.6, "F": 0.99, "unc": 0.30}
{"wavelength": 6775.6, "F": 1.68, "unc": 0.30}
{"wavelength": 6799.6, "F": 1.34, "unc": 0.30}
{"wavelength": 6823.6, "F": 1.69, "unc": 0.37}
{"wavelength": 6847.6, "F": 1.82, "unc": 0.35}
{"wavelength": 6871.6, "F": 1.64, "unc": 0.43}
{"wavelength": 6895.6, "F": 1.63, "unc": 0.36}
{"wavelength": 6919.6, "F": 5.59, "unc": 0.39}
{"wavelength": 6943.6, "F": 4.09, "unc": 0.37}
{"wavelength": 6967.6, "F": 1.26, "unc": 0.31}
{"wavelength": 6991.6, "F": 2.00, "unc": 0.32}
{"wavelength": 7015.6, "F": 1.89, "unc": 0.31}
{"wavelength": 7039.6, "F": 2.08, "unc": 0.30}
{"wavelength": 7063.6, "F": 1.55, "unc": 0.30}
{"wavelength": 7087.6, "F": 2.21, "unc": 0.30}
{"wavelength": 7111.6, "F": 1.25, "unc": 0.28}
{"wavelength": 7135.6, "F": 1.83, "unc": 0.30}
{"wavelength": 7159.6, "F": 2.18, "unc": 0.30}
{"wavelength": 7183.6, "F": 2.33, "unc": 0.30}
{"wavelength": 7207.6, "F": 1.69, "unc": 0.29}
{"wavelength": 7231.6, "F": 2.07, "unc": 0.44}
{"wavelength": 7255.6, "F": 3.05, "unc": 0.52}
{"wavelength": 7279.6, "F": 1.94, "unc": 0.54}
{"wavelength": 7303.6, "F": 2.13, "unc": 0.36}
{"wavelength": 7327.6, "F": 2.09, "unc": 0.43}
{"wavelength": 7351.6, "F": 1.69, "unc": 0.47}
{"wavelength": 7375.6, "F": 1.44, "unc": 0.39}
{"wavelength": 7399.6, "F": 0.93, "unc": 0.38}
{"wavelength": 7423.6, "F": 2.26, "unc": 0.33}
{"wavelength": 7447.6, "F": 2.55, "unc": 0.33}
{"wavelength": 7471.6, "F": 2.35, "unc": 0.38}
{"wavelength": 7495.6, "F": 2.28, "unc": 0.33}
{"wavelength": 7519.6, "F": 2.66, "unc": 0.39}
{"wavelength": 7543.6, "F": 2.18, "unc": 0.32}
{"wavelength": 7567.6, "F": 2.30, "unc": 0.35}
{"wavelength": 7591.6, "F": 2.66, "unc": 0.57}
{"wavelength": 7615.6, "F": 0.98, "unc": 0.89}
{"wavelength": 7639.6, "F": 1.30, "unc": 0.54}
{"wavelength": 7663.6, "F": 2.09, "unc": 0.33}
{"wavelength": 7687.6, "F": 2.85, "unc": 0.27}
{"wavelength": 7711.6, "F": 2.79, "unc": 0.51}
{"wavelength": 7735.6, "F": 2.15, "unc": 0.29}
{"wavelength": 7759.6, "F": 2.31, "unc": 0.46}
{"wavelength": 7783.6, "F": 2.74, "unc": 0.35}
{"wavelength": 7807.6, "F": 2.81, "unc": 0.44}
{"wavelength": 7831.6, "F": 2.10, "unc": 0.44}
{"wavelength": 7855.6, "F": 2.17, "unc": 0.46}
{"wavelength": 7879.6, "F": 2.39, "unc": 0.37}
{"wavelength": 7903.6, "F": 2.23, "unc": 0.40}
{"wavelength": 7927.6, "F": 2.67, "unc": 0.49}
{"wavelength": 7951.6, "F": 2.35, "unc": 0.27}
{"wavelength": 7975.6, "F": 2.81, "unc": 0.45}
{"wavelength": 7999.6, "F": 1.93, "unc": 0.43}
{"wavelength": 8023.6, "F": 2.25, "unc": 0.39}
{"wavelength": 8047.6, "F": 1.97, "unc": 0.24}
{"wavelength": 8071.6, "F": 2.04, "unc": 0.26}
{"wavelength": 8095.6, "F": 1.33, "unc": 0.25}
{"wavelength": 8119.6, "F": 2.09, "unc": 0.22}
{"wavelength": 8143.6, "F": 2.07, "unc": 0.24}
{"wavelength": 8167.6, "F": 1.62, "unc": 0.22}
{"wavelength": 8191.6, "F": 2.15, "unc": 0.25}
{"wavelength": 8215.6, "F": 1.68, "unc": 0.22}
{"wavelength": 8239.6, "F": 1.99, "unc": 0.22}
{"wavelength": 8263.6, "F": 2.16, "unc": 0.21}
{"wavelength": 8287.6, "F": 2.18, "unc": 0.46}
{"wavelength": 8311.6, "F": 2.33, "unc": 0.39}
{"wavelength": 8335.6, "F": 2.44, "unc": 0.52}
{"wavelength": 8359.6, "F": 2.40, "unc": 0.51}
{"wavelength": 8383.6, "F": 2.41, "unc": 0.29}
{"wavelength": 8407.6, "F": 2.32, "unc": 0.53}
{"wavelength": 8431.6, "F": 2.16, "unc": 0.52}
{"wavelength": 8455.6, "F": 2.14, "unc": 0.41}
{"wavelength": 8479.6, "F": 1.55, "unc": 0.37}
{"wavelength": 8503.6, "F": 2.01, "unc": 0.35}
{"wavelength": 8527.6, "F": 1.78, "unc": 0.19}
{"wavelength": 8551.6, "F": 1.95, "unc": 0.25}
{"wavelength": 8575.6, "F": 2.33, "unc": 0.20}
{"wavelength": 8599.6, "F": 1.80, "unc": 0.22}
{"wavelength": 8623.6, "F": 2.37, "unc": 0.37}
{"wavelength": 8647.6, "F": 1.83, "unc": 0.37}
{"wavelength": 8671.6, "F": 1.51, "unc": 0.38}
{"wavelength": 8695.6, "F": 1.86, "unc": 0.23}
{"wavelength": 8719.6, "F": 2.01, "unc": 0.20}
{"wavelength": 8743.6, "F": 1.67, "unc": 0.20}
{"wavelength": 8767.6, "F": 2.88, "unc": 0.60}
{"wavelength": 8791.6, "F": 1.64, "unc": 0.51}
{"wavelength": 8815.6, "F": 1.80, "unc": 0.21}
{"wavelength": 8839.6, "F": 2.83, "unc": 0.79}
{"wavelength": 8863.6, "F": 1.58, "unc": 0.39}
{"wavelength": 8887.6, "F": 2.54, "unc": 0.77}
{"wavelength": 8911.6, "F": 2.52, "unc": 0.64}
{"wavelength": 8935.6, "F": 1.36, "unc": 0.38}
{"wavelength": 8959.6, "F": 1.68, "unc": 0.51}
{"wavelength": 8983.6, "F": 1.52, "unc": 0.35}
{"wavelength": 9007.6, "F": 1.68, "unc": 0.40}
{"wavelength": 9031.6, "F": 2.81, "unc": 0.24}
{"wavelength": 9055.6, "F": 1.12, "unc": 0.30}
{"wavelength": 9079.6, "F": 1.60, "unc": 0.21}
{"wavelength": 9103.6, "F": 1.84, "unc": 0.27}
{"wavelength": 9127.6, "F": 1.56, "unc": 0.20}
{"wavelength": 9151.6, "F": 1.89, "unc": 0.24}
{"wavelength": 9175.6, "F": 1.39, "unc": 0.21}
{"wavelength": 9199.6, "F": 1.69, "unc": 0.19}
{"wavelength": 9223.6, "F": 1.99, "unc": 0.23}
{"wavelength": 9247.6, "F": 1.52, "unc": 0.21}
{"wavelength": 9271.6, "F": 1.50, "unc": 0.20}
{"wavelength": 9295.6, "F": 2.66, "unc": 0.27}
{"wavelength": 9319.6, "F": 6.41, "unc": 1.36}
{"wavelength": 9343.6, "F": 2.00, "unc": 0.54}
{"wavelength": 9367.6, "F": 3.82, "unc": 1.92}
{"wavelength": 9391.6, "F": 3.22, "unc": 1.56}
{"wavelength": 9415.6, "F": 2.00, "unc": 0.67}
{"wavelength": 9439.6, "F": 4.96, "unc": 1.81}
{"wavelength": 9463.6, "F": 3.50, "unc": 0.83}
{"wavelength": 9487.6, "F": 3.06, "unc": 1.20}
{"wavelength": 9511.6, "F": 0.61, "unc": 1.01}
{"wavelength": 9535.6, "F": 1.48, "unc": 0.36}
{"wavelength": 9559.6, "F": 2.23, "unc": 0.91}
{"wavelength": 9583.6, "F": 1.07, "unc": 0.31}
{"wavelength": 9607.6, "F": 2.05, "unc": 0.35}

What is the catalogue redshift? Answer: 0.859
